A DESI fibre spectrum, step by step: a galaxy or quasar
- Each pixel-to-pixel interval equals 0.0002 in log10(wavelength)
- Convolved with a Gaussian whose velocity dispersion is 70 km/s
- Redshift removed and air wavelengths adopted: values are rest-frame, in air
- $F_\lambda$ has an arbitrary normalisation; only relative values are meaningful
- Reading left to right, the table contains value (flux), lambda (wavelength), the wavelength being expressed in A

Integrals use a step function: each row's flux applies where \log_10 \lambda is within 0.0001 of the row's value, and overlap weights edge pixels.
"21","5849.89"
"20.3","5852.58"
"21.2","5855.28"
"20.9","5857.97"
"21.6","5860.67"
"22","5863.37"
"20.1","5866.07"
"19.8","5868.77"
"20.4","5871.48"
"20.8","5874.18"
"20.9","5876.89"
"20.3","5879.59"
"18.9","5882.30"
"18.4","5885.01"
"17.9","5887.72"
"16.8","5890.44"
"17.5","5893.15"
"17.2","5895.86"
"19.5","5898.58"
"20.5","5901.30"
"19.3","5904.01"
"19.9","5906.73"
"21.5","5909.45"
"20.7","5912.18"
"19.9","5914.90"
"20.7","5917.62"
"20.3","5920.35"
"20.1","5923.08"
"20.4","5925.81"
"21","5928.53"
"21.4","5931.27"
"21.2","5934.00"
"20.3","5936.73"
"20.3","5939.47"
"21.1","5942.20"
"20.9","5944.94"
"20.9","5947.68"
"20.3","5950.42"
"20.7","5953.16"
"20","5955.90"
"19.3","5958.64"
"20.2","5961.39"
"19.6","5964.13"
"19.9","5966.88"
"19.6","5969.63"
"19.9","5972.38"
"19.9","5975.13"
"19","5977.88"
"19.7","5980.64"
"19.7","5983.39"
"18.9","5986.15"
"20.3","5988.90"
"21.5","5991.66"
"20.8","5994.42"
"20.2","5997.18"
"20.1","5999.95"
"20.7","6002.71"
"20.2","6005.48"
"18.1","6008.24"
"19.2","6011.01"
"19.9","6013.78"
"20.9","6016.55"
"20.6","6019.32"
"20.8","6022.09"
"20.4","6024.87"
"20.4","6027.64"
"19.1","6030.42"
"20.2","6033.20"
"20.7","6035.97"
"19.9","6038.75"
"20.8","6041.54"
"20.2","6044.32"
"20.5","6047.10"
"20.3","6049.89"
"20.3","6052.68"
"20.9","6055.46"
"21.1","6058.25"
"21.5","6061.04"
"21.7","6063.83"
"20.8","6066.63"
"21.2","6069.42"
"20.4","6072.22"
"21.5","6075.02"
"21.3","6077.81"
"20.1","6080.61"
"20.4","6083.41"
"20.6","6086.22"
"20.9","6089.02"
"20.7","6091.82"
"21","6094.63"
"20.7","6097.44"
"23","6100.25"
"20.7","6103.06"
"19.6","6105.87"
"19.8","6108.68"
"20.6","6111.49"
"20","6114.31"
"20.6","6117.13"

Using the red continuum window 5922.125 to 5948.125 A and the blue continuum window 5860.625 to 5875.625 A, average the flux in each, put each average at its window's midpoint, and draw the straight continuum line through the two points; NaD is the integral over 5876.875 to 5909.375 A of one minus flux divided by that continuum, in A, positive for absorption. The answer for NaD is 2.8 A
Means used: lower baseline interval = 20.7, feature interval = 18.9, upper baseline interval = 20.8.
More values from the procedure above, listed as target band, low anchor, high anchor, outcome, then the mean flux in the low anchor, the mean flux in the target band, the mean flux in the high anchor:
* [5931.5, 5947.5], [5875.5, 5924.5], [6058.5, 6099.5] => -0.8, 19.5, 20.8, 20.9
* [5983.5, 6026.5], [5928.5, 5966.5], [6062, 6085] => 1.1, 20.5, 20.2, 20.9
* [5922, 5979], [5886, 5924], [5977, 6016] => -1.9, 19.4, 20.3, 19.9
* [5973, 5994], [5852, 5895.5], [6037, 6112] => 0.4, 19.8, 19.9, 20.8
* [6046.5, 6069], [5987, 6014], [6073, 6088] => -0.4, 20.1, 20.9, 20.8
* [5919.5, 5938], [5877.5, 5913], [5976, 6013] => -1.2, 19.1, 20.7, 19.9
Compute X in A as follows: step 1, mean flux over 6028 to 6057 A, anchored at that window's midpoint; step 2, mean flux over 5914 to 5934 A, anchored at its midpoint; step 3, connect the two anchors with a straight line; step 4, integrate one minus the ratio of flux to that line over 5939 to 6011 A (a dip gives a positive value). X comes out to 1.5 A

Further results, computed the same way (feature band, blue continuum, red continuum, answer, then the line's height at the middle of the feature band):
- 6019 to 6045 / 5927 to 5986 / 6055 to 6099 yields 0.4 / 20.7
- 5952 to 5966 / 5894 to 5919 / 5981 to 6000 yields 0.1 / 20.1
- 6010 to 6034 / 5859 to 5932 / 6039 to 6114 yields 0.4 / 20.5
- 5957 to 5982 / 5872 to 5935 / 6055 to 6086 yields 0.7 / 20.3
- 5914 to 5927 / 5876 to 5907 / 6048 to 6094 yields -0.7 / 19.2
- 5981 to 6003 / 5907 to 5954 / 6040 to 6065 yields 0.5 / 20.7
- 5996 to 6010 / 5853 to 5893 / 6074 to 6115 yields 0.4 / 20.4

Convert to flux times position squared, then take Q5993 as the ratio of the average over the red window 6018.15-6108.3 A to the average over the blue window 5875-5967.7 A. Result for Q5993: 1.09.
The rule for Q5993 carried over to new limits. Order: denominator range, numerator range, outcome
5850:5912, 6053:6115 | 1.12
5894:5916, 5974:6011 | 1.04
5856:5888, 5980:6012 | 1.03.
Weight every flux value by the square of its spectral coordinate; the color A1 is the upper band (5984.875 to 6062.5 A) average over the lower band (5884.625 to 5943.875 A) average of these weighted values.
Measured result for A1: 1.1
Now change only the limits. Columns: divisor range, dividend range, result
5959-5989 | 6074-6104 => 1.11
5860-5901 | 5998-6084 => 1.11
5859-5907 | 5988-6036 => 1.08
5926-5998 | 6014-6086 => 1.05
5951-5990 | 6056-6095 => 1.10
